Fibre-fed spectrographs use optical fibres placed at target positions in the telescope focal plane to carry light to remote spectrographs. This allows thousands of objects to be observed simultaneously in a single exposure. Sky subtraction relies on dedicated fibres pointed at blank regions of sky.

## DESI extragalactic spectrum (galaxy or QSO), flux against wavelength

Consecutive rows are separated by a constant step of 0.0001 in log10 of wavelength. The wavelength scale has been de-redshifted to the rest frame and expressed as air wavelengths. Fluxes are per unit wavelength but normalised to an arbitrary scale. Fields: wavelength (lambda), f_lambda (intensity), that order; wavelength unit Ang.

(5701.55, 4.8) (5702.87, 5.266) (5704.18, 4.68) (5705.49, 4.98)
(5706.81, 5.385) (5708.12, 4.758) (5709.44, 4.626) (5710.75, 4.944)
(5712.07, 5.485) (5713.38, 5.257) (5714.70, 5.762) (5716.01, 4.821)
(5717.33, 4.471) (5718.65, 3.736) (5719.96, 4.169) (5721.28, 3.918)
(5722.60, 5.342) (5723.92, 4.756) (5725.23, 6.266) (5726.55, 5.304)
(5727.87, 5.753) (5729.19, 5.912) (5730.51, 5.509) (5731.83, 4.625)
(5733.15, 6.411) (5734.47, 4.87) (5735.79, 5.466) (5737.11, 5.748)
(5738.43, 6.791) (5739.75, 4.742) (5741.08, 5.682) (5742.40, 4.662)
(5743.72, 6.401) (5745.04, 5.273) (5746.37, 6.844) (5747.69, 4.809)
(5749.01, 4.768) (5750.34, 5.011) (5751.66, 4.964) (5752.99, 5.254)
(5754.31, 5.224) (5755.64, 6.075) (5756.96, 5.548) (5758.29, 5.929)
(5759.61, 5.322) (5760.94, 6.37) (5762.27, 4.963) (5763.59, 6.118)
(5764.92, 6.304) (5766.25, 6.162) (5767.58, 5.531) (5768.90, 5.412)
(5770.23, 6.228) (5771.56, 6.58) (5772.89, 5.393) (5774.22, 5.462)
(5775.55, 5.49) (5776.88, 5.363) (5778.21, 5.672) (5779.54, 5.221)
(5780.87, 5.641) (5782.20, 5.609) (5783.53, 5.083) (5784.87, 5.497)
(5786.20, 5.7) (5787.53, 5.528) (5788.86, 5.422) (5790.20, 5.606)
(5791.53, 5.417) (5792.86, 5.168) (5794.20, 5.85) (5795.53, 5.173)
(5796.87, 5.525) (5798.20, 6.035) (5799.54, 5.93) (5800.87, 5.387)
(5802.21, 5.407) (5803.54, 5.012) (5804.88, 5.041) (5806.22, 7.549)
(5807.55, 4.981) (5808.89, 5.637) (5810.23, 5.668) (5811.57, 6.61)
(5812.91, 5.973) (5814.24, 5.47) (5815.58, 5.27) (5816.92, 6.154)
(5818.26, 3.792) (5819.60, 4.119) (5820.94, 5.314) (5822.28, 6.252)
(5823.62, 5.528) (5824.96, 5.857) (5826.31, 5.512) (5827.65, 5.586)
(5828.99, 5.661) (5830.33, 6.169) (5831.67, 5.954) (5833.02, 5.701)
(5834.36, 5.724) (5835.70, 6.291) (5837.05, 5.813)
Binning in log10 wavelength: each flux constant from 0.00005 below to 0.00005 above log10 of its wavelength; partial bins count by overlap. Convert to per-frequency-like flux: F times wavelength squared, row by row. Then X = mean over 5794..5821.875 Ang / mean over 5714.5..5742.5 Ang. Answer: 1.09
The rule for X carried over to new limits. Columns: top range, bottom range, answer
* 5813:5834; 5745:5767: 1.01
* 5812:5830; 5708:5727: 1.15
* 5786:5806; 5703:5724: 1.18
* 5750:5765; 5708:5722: 1.20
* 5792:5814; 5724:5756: 1.06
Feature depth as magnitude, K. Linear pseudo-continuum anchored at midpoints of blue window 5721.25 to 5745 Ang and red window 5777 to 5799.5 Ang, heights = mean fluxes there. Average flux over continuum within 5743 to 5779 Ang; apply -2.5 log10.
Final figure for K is -0.027 mag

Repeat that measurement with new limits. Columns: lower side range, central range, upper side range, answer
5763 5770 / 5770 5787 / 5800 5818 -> 0.05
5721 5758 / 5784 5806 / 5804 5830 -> 0.00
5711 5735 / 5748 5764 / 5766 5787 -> 0.00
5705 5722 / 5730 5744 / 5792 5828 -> -0.11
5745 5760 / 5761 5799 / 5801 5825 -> -0.03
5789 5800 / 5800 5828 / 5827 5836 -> 0.04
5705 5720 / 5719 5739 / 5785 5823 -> -0.07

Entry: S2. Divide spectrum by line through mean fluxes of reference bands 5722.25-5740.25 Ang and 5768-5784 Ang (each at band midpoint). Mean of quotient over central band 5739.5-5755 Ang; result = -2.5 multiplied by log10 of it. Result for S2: 0.05 mag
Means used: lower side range 5.55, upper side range 5.6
